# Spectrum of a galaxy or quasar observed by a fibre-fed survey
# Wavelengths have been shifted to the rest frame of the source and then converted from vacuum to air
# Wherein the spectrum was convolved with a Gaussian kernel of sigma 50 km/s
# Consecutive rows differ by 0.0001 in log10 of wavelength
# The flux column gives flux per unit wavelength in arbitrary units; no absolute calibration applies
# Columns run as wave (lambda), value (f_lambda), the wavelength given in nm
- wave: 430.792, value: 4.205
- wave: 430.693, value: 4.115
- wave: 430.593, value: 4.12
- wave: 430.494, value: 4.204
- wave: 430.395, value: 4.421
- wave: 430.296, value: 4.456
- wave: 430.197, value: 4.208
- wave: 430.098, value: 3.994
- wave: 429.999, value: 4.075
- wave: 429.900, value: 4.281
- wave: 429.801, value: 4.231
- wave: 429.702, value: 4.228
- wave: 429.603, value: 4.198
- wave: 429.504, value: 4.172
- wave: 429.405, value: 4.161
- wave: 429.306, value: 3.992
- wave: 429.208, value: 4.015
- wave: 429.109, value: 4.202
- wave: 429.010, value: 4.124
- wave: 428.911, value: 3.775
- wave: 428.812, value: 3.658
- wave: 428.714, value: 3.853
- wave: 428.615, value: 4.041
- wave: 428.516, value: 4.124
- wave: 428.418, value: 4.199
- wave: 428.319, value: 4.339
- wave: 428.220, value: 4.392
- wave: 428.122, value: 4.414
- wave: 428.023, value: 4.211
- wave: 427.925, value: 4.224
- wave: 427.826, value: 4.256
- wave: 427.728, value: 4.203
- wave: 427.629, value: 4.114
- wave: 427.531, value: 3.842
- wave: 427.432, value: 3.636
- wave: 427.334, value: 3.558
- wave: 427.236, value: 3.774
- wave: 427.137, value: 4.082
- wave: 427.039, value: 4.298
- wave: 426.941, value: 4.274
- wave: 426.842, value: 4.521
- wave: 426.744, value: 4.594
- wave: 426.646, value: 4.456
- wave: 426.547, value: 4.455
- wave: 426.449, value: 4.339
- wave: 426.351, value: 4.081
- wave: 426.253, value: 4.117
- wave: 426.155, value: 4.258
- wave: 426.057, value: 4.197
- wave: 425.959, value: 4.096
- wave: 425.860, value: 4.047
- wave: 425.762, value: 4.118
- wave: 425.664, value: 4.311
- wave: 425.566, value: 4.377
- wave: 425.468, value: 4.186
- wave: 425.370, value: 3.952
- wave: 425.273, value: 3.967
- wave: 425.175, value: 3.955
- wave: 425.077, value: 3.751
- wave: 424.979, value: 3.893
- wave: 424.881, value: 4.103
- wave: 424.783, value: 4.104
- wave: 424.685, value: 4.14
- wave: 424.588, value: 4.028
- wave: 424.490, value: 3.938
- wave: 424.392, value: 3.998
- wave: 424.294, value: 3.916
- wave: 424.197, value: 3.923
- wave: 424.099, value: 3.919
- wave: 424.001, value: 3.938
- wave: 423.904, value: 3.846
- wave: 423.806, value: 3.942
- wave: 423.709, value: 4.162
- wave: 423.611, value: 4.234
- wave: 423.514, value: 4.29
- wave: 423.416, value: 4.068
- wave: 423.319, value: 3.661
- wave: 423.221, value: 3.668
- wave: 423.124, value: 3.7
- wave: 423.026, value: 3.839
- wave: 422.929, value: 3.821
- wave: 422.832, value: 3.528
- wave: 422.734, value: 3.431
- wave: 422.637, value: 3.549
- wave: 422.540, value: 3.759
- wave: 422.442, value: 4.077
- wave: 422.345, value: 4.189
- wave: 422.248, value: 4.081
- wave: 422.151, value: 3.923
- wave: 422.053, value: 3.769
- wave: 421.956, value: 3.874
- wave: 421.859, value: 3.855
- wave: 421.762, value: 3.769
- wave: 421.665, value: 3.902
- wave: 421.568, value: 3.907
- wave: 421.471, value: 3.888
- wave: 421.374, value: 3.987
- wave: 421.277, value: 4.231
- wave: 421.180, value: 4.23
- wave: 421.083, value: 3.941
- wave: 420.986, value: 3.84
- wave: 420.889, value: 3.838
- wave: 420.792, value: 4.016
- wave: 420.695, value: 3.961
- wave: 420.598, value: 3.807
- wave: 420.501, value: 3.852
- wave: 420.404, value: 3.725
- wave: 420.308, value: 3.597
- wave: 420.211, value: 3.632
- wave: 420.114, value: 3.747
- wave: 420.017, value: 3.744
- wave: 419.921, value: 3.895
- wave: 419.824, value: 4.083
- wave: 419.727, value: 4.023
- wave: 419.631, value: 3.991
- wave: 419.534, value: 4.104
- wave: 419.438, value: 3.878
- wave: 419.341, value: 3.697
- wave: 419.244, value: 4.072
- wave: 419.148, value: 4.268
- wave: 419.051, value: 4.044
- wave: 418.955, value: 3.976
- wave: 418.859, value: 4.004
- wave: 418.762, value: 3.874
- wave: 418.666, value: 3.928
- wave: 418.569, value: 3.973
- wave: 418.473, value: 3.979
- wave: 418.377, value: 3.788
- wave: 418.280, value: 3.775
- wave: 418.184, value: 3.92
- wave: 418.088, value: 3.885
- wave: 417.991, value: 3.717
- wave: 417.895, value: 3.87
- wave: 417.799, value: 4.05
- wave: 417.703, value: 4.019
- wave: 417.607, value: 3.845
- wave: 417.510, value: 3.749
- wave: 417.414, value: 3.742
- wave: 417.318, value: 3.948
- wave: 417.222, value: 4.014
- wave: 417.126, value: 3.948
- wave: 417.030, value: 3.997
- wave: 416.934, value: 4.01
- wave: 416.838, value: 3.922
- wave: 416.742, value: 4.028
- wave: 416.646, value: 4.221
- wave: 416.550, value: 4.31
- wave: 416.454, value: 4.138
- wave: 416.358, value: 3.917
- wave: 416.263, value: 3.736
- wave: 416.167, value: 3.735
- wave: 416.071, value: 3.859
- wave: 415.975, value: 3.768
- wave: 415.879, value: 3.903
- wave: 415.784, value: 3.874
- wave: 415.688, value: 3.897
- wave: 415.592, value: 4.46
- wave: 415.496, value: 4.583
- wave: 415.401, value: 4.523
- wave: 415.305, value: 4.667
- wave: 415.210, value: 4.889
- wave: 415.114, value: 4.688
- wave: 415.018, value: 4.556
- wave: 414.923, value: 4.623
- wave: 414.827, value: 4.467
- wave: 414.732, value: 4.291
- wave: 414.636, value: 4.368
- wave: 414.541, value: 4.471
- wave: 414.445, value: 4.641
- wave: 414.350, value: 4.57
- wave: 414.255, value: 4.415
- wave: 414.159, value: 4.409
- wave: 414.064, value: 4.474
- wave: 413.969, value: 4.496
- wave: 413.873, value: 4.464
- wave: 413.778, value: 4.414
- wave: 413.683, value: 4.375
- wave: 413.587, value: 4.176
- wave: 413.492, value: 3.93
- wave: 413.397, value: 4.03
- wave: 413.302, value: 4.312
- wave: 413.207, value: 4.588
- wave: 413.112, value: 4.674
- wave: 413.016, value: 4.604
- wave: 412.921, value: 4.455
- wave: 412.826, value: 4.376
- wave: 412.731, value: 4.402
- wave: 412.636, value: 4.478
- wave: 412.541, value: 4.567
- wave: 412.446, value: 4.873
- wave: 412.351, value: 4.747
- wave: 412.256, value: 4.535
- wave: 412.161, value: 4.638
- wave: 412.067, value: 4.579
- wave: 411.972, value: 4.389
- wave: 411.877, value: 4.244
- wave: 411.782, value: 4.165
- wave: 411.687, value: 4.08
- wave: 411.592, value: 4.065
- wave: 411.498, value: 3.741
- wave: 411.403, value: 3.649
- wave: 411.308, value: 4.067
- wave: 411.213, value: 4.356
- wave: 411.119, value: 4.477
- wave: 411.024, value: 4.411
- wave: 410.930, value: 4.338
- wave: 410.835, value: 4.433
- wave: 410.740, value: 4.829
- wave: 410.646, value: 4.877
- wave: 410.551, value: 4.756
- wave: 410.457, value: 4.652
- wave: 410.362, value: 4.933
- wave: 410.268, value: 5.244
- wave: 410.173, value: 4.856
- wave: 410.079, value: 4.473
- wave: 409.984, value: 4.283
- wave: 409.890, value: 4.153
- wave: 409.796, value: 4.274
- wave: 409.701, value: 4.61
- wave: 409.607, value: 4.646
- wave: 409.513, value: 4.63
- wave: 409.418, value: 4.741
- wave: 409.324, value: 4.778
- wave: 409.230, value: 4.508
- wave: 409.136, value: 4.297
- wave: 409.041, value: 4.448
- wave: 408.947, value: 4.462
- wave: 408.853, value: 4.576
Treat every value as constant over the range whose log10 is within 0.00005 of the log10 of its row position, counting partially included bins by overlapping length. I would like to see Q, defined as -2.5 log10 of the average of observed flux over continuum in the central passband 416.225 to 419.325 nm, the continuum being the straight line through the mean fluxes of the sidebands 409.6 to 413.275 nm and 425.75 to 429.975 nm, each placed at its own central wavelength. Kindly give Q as 0.10 mag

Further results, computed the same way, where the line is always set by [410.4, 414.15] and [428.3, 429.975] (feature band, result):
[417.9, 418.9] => 0.11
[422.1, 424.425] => 0.08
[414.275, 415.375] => -0.05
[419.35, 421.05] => 0.11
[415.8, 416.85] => 0.10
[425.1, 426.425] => 0.01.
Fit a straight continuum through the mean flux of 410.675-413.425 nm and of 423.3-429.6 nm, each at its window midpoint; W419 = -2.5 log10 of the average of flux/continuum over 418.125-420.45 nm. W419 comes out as 0.09 mag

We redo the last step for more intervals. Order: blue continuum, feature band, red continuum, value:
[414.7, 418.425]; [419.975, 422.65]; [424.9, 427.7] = 0.058 mag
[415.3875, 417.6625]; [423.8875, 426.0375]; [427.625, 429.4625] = 0.015 mag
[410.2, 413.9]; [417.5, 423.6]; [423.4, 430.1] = 0.094 mag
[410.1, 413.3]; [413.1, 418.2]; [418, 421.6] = 0.005 mag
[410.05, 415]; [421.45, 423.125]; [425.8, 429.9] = 0.115 mag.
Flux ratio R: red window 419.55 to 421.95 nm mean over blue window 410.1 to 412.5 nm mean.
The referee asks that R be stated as 0.87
